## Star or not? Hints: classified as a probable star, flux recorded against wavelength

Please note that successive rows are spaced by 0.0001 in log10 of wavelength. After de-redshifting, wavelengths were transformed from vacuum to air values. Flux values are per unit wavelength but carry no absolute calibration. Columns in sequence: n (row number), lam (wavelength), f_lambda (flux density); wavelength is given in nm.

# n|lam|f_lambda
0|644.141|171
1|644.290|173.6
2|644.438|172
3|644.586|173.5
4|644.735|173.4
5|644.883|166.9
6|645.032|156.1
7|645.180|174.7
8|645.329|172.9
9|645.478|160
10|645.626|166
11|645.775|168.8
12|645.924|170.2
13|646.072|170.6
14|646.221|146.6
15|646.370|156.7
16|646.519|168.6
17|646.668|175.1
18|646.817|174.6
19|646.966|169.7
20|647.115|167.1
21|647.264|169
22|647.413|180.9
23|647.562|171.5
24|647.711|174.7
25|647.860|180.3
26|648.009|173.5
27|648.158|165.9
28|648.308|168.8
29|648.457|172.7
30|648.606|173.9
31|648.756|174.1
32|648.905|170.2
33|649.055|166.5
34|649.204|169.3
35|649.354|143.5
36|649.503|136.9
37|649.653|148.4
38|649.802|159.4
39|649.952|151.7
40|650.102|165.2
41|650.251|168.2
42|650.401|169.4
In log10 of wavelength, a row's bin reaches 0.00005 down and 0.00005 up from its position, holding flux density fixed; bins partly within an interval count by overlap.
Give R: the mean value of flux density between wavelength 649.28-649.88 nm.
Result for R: 147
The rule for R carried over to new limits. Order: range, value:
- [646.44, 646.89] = 172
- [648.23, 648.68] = 172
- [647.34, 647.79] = 176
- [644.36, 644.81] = 173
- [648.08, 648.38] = 167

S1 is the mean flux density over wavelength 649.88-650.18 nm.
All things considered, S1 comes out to 159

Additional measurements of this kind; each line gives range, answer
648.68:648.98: 172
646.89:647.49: 172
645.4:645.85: 165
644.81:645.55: 166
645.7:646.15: 170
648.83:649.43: 162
